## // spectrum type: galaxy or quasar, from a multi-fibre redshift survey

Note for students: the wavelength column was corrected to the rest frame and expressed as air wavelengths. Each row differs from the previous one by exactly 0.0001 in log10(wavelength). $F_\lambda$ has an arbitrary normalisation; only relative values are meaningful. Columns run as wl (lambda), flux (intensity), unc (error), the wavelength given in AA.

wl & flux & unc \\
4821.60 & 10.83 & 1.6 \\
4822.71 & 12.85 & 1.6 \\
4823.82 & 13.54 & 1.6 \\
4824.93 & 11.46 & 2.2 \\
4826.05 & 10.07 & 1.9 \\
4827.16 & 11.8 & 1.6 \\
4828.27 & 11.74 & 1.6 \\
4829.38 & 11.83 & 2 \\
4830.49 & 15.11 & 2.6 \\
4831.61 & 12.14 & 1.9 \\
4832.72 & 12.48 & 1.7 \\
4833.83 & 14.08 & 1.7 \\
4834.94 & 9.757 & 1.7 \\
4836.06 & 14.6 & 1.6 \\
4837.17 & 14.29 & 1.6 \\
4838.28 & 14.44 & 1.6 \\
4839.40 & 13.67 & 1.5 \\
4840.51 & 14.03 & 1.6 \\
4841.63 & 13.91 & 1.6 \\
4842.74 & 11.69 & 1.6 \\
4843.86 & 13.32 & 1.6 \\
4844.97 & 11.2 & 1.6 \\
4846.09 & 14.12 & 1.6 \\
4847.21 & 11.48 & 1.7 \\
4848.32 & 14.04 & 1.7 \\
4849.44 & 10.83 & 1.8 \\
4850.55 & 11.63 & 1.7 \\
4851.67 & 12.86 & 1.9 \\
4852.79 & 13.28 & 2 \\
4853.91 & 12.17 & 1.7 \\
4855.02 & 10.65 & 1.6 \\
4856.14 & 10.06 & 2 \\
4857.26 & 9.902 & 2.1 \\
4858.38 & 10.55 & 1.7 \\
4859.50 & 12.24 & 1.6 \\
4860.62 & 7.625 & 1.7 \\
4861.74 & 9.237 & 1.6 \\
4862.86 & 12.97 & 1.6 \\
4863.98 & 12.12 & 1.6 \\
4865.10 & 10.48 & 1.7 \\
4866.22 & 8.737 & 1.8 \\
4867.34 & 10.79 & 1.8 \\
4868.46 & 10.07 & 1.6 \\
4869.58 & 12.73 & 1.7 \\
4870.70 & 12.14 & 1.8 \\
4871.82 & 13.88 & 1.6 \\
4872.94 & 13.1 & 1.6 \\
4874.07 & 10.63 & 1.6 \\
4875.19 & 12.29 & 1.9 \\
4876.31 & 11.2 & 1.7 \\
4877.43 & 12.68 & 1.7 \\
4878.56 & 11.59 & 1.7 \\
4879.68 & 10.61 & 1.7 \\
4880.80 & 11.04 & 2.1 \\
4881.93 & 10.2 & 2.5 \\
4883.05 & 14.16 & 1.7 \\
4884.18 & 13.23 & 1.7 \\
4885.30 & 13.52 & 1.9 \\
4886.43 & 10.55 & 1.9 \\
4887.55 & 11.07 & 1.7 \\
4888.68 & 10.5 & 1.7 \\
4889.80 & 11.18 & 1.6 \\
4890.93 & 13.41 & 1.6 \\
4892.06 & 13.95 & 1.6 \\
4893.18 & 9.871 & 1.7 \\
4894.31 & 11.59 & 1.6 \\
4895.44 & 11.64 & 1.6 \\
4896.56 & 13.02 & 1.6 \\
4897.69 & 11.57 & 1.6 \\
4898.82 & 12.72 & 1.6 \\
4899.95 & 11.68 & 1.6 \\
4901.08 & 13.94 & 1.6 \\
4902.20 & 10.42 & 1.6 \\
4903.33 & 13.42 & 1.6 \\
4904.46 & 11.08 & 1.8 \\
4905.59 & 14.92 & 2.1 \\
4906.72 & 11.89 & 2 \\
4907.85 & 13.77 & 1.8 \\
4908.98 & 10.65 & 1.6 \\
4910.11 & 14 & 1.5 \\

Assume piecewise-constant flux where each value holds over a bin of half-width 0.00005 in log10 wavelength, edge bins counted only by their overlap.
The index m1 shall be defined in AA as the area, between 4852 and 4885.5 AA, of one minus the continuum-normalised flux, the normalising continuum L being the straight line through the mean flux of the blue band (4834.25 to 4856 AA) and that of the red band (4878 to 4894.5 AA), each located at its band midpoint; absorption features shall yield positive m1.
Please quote 1.9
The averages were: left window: 12.7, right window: 11.8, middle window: 11.5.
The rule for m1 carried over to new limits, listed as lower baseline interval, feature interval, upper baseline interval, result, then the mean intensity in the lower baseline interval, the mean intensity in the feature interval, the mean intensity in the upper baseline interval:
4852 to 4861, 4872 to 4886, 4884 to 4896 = -0.64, 10.9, 12.1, 11.8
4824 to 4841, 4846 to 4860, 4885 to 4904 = 0.85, 12.8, 11.8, 12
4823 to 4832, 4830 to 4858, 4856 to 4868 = -3.03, 12.2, 12.6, 10.4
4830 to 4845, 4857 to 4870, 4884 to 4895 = 2.00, 13.3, 10.6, 11.8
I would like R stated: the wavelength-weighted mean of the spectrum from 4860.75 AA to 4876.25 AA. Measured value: 11.4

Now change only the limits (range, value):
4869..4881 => 12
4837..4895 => 11.9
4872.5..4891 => 11.8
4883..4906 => 12.2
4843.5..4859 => 11.8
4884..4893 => 12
